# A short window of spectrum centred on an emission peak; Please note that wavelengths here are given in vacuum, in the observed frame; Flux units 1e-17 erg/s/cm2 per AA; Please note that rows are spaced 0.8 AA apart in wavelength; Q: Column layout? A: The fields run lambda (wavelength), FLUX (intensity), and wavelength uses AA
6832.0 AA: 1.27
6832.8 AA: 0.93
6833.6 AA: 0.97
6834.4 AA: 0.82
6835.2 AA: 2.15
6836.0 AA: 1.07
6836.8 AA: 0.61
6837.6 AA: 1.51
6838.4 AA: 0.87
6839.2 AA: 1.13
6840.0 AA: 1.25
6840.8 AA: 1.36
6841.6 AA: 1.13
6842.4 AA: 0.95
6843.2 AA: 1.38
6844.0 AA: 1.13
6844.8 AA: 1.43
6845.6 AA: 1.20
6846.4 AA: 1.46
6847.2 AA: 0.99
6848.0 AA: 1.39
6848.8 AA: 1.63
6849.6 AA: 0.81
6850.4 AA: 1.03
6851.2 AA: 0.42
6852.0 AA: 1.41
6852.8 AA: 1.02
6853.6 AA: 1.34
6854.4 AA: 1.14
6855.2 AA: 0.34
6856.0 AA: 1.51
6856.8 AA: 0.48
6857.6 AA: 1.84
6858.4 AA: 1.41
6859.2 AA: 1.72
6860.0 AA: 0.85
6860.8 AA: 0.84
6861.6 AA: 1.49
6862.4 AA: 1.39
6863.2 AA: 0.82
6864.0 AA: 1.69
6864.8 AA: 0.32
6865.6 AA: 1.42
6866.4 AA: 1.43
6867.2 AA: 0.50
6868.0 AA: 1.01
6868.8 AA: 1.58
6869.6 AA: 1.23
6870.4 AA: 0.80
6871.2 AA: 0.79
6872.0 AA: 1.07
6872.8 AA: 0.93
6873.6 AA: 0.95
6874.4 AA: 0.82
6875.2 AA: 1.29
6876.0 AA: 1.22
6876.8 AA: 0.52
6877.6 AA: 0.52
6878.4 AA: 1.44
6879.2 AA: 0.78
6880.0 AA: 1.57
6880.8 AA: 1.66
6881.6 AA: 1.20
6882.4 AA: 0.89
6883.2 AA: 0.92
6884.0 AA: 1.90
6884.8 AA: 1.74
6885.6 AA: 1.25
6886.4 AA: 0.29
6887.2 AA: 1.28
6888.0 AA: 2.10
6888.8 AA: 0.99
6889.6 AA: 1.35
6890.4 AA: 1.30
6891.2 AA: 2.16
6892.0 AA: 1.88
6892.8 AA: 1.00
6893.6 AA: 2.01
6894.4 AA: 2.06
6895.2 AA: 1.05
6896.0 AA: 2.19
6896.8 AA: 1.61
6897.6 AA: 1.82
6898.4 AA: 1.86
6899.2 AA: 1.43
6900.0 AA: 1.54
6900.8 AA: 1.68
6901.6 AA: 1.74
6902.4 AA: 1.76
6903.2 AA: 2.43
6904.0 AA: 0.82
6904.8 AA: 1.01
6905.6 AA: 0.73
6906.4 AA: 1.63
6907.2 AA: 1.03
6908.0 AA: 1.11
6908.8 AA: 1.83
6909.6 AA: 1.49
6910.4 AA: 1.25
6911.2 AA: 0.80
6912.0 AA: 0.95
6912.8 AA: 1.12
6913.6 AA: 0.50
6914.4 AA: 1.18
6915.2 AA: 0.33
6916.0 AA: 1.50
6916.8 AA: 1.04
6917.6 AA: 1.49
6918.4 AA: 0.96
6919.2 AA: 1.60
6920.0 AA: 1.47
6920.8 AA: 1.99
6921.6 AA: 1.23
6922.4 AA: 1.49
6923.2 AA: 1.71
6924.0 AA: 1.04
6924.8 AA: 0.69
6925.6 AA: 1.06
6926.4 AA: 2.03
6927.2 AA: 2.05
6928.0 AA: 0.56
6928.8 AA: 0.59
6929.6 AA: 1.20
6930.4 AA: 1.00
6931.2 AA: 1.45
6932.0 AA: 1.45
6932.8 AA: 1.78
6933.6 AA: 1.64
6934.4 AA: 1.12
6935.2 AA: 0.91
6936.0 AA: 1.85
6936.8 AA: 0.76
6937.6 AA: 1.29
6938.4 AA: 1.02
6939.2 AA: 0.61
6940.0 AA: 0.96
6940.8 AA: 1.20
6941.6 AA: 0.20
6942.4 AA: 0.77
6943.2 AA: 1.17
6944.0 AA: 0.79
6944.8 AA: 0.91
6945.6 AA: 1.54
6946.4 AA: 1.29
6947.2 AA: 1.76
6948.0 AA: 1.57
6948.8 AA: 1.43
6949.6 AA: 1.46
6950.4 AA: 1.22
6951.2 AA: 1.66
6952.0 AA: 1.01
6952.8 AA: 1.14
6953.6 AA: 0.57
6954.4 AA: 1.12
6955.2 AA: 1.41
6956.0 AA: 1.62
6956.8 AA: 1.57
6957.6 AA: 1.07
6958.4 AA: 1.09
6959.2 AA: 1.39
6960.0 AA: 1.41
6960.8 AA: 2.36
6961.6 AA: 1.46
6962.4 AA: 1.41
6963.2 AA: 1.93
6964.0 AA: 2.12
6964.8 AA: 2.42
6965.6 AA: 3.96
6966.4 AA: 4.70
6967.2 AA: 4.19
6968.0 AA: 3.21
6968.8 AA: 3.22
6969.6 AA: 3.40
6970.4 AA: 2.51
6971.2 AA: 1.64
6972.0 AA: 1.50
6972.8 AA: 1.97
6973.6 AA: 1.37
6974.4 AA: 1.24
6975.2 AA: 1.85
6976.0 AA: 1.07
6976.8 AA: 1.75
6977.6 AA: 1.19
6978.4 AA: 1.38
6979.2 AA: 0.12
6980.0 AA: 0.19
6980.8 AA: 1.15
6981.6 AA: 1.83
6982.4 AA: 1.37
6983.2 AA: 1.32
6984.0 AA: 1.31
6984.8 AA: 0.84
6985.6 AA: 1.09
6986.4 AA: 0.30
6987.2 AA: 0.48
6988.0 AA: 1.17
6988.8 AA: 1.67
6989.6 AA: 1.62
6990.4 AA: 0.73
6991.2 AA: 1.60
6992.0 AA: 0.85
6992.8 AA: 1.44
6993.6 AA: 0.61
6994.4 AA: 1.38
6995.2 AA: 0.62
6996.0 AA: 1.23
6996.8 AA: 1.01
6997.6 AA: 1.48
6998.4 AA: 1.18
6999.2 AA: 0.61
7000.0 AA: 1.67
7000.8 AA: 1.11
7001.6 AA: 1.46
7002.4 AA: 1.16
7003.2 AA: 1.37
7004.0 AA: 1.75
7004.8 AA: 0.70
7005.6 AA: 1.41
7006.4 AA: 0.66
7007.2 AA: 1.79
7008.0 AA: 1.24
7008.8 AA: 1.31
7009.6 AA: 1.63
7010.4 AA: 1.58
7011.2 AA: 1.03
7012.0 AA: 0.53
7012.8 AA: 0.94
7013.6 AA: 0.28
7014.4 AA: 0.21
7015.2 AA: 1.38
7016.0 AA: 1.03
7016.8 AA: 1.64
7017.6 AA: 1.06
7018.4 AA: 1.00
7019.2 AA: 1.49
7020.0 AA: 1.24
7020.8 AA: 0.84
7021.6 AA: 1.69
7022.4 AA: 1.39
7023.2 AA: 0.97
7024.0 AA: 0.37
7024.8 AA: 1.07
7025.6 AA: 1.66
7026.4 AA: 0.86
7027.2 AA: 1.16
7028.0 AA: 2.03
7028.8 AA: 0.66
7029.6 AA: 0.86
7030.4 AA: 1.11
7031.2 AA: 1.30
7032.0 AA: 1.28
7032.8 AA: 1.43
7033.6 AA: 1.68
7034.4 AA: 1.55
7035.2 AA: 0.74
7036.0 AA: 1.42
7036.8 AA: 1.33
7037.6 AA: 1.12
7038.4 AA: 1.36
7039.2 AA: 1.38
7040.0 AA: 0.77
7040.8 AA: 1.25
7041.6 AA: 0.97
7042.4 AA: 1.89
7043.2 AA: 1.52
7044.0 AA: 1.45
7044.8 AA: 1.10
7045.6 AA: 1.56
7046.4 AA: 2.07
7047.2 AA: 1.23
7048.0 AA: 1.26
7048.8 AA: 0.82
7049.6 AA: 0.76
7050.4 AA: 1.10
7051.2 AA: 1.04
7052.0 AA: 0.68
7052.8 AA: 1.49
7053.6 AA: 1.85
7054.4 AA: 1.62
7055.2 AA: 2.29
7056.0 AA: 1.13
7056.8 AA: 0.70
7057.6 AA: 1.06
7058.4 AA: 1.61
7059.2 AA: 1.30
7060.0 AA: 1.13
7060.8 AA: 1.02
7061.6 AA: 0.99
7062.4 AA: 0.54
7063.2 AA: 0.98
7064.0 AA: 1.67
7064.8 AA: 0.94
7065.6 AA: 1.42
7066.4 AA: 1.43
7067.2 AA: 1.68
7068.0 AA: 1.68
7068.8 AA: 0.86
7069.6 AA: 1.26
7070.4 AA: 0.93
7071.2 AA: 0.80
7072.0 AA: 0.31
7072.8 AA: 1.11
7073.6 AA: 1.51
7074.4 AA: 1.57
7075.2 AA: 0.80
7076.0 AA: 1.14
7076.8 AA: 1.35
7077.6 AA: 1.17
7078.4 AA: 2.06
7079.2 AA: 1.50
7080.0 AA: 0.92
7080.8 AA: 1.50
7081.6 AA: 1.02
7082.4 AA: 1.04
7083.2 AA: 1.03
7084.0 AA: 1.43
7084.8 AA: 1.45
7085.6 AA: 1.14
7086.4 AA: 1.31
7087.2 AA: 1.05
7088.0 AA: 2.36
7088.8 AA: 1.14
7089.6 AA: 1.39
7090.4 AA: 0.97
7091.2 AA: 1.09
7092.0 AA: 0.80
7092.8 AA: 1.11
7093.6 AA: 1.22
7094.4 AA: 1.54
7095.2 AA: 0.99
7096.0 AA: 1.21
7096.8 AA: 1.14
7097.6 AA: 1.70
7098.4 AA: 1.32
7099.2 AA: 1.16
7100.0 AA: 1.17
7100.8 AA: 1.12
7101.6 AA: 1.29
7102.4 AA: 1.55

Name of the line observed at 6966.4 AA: [O III] 5007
